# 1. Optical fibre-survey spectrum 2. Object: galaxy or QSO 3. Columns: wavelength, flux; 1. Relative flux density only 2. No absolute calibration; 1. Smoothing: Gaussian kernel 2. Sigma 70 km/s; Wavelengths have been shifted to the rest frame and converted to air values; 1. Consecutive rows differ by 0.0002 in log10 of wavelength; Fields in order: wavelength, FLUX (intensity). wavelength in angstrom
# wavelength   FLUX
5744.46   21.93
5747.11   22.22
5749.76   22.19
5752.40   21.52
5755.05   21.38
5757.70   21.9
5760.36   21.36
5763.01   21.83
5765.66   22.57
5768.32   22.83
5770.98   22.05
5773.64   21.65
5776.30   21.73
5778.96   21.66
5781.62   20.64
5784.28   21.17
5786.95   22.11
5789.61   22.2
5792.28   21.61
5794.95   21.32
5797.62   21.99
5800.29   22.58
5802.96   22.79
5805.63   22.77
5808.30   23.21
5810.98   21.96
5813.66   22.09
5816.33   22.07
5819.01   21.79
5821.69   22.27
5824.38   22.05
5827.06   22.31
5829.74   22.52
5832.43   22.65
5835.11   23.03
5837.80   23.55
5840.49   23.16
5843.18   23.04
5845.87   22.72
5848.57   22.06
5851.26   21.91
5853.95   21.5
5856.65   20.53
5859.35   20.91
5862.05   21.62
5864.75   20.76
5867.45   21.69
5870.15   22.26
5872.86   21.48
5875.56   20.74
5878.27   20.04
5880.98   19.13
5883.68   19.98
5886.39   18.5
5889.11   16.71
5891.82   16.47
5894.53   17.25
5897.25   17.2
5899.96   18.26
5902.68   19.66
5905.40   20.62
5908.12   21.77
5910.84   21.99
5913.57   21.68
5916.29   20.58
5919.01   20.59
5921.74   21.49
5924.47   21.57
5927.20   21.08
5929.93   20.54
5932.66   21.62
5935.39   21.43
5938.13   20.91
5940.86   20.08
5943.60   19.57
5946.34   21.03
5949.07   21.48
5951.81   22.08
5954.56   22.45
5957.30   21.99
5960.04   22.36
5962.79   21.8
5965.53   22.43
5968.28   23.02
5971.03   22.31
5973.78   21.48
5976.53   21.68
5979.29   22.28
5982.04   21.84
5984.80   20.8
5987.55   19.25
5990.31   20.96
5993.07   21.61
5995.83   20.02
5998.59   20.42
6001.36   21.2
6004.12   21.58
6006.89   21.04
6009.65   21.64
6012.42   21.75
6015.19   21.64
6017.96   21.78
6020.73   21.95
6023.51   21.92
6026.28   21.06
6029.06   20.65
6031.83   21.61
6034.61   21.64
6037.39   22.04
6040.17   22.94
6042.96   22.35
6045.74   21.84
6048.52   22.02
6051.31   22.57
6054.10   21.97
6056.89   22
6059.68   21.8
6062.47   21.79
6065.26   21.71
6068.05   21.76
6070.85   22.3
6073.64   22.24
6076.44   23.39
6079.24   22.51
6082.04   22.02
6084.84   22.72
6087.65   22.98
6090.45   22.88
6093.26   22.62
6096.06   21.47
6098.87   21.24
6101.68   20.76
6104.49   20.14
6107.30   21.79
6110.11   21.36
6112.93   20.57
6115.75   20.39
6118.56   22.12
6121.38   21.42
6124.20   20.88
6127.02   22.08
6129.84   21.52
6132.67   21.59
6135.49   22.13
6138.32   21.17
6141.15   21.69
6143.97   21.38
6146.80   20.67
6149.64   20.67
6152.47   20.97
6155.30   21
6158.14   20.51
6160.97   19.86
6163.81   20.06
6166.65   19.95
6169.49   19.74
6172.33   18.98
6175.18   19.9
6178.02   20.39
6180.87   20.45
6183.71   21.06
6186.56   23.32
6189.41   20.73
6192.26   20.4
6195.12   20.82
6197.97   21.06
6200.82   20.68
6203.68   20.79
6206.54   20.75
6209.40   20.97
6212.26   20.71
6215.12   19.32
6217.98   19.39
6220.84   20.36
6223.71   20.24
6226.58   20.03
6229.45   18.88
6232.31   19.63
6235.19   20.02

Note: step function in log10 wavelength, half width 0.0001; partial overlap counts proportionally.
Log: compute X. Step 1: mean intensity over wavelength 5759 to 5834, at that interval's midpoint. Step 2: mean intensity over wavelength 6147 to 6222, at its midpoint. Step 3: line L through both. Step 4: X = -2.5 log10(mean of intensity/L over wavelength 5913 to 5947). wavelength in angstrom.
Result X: 0.031 mag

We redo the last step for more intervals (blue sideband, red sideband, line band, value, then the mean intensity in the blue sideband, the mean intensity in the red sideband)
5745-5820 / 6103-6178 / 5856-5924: 0.081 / 22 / 20.9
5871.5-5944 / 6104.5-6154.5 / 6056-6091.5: -0.068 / 20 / 21.3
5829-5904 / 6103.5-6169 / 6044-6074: -0.055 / 20.7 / 21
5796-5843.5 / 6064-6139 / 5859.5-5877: 0.051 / 22.5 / 21.8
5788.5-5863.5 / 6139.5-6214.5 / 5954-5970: -0.036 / 22.2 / 20.7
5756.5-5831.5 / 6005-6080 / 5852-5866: 0.046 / 22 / 21.9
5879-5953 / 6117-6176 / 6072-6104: -0.077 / 20.1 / 20.9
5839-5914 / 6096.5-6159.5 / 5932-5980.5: -0.049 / 20.5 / 21.2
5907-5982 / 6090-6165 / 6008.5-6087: -0.033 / 21.5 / 21.2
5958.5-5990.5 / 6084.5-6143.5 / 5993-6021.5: 0.019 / 21.7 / 21.6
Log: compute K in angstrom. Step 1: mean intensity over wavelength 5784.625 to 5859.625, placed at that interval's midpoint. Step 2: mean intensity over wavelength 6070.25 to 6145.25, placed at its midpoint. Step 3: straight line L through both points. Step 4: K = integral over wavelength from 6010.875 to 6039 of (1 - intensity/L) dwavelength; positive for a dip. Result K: 0.4 angstrom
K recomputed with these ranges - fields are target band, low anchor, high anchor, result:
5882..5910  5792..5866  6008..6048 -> 4.2 angstrom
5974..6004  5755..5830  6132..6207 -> 0.4 angstrom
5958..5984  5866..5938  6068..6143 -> -1.7 angstrom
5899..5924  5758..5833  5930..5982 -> 1.1 angstrom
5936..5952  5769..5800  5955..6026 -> 0.6 angstrom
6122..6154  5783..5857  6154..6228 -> -1.0 angstrom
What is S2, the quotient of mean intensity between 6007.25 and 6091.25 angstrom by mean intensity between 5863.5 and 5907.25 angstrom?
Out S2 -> 1.1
